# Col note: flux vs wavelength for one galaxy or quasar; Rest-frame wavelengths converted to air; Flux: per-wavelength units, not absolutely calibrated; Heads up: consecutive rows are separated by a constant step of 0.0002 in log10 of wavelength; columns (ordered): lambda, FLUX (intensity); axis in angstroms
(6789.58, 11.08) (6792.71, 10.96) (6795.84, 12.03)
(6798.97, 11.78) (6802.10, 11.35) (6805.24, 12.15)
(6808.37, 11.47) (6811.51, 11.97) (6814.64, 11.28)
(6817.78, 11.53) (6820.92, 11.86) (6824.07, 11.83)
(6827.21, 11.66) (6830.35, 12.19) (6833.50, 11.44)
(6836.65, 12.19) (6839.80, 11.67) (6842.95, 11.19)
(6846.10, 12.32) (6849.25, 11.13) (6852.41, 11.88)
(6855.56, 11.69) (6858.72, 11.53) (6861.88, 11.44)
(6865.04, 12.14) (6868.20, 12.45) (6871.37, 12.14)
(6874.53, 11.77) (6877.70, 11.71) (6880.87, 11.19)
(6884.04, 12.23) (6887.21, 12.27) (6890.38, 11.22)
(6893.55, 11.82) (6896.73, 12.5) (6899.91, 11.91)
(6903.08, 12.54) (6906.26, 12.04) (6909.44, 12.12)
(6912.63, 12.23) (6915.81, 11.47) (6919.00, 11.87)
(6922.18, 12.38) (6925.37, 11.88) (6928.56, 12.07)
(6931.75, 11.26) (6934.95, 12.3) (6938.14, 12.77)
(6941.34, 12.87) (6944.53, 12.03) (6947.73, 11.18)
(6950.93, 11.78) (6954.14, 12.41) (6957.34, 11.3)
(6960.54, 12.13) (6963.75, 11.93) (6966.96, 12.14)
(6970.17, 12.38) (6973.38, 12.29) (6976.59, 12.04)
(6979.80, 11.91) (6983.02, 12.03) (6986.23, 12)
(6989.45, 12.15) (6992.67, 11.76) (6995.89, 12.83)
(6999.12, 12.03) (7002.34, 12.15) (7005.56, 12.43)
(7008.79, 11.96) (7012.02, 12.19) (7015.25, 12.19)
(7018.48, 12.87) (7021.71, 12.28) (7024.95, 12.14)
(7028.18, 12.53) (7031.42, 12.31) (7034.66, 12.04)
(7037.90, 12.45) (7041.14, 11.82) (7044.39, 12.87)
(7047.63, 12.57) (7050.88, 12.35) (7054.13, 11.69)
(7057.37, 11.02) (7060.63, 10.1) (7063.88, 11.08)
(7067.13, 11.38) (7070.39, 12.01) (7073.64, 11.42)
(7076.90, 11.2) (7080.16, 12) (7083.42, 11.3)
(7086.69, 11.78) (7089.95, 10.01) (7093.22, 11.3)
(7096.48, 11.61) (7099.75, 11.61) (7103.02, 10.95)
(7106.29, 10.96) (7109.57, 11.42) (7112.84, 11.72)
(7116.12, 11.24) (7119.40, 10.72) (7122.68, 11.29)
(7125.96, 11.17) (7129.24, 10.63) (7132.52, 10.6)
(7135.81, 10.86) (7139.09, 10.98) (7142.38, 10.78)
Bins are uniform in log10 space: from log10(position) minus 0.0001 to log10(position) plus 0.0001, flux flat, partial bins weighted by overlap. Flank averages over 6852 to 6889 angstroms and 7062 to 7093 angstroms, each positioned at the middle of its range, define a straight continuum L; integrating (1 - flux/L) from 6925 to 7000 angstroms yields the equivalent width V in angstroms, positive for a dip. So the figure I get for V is -2.8 angstroms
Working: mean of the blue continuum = 11.9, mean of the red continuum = 11.3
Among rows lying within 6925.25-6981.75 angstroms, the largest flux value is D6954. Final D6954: 12.87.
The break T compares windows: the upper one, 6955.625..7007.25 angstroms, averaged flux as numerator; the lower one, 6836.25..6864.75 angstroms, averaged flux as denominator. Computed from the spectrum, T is 1.04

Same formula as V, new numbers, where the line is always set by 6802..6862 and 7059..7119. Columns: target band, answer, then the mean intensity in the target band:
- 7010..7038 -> -2.3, 12.3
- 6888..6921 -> -1.2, 12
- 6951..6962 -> -0.4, 11.9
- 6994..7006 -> -1.0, 12.3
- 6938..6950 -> -0.6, 12.1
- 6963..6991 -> -1.6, 12.1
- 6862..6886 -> -0.6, 11.9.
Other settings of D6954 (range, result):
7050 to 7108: 12.35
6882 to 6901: 12.5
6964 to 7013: 12.83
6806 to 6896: 12.45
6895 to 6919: 12.54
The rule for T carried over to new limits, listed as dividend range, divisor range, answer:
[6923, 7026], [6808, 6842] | 1.03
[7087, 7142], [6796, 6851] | 0.95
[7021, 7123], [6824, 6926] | 0.98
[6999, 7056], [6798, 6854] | 1.05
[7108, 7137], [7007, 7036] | 0.90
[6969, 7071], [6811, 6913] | 1.02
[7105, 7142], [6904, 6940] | 0.92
